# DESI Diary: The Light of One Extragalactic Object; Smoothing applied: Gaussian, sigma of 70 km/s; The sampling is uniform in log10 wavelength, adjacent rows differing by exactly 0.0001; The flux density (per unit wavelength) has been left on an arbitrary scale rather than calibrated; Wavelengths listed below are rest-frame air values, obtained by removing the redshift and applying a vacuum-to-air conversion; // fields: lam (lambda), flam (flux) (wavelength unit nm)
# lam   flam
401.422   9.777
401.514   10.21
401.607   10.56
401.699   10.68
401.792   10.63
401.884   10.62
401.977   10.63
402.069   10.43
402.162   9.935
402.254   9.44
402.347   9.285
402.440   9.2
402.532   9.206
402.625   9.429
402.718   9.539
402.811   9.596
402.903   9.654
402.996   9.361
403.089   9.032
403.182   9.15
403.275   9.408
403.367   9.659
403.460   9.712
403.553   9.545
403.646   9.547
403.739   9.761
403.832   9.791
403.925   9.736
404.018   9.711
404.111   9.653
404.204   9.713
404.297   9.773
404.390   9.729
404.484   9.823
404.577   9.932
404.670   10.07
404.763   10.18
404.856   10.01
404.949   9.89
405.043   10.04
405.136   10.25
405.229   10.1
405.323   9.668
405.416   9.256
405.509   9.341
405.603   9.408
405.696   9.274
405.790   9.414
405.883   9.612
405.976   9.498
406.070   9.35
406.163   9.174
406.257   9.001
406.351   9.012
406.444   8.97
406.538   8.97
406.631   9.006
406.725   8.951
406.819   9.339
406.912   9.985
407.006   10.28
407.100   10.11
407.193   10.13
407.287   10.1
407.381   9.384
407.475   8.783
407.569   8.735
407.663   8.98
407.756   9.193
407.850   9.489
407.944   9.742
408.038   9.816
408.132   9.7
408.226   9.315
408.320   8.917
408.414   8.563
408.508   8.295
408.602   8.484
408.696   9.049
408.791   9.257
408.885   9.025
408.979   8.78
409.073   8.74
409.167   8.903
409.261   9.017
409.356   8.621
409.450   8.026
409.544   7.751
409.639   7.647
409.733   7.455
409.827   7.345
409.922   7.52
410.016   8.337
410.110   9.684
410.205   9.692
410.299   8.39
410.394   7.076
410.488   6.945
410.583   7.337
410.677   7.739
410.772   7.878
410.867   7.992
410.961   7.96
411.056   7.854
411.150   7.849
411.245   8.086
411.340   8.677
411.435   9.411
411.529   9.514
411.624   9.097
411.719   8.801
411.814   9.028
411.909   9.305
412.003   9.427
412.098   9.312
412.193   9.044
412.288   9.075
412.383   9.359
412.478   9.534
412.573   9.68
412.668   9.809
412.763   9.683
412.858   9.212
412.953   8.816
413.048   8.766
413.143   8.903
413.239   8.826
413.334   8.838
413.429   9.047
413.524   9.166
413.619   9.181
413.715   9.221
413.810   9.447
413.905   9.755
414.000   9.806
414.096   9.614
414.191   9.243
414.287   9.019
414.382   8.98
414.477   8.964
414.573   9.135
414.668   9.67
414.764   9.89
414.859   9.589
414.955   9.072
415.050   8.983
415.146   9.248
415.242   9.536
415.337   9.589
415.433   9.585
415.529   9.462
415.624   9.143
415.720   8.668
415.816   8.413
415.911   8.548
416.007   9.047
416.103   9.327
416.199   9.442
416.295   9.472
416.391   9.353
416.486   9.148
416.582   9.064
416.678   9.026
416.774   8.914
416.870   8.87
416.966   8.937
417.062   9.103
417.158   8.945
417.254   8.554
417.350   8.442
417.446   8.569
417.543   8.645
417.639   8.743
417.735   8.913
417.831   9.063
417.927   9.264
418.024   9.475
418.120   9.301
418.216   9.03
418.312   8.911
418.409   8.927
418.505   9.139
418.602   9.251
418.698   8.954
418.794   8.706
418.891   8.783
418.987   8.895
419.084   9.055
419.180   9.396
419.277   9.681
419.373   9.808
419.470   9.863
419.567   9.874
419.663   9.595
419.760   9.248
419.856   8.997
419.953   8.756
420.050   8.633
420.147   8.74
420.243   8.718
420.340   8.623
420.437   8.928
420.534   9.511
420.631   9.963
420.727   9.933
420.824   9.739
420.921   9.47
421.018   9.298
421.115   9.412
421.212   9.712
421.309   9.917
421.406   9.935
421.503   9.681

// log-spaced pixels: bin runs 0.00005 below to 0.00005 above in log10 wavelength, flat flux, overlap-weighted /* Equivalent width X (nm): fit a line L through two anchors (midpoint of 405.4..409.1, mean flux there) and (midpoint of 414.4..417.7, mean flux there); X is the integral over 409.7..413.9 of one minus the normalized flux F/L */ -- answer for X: 0.20 nm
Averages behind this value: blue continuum 9.26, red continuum 9.09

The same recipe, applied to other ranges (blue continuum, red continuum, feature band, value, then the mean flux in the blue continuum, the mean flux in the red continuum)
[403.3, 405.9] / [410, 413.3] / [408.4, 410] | 0.127 nm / 9.74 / 8.75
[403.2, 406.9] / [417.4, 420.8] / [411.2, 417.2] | 0.068 nm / 9.57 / 9.14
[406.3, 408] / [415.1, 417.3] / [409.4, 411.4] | 0.284 nm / 9.4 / 9.11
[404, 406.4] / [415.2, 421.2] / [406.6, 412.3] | 0.421 nm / 9.65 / 9.14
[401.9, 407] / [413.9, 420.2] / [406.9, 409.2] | 0.049 nm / 9.59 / 9.14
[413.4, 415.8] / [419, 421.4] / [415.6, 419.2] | 0.139 nm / 9.31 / 9.37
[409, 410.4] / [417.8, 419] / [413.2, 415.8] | -0.163 nm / 8.32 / 9.06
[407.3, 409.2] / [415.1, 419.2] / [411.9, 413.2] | -0.031 nm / 9.08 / 9.04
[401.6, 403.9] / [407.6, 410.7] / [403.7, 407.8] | -0.167 nm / 9.74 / 8.58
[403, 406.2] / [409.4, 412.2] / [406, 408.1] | -0.061 nm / 9.65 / 8.33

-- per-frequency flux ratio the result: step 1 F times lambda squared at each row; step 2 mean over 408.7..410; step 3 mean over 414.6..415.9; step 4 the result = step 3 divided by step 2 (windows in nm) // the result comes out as 1.15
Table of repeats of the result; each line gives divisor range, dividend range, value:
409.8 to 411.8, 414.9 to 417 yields 1.13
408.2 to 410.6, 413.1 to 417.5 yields 1.12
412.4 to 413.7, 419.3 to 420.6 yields 1.03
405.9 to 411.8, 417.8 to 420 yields 1.10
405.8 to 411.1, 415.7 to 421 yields 1.09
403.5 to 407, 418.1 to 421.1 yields 1.03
